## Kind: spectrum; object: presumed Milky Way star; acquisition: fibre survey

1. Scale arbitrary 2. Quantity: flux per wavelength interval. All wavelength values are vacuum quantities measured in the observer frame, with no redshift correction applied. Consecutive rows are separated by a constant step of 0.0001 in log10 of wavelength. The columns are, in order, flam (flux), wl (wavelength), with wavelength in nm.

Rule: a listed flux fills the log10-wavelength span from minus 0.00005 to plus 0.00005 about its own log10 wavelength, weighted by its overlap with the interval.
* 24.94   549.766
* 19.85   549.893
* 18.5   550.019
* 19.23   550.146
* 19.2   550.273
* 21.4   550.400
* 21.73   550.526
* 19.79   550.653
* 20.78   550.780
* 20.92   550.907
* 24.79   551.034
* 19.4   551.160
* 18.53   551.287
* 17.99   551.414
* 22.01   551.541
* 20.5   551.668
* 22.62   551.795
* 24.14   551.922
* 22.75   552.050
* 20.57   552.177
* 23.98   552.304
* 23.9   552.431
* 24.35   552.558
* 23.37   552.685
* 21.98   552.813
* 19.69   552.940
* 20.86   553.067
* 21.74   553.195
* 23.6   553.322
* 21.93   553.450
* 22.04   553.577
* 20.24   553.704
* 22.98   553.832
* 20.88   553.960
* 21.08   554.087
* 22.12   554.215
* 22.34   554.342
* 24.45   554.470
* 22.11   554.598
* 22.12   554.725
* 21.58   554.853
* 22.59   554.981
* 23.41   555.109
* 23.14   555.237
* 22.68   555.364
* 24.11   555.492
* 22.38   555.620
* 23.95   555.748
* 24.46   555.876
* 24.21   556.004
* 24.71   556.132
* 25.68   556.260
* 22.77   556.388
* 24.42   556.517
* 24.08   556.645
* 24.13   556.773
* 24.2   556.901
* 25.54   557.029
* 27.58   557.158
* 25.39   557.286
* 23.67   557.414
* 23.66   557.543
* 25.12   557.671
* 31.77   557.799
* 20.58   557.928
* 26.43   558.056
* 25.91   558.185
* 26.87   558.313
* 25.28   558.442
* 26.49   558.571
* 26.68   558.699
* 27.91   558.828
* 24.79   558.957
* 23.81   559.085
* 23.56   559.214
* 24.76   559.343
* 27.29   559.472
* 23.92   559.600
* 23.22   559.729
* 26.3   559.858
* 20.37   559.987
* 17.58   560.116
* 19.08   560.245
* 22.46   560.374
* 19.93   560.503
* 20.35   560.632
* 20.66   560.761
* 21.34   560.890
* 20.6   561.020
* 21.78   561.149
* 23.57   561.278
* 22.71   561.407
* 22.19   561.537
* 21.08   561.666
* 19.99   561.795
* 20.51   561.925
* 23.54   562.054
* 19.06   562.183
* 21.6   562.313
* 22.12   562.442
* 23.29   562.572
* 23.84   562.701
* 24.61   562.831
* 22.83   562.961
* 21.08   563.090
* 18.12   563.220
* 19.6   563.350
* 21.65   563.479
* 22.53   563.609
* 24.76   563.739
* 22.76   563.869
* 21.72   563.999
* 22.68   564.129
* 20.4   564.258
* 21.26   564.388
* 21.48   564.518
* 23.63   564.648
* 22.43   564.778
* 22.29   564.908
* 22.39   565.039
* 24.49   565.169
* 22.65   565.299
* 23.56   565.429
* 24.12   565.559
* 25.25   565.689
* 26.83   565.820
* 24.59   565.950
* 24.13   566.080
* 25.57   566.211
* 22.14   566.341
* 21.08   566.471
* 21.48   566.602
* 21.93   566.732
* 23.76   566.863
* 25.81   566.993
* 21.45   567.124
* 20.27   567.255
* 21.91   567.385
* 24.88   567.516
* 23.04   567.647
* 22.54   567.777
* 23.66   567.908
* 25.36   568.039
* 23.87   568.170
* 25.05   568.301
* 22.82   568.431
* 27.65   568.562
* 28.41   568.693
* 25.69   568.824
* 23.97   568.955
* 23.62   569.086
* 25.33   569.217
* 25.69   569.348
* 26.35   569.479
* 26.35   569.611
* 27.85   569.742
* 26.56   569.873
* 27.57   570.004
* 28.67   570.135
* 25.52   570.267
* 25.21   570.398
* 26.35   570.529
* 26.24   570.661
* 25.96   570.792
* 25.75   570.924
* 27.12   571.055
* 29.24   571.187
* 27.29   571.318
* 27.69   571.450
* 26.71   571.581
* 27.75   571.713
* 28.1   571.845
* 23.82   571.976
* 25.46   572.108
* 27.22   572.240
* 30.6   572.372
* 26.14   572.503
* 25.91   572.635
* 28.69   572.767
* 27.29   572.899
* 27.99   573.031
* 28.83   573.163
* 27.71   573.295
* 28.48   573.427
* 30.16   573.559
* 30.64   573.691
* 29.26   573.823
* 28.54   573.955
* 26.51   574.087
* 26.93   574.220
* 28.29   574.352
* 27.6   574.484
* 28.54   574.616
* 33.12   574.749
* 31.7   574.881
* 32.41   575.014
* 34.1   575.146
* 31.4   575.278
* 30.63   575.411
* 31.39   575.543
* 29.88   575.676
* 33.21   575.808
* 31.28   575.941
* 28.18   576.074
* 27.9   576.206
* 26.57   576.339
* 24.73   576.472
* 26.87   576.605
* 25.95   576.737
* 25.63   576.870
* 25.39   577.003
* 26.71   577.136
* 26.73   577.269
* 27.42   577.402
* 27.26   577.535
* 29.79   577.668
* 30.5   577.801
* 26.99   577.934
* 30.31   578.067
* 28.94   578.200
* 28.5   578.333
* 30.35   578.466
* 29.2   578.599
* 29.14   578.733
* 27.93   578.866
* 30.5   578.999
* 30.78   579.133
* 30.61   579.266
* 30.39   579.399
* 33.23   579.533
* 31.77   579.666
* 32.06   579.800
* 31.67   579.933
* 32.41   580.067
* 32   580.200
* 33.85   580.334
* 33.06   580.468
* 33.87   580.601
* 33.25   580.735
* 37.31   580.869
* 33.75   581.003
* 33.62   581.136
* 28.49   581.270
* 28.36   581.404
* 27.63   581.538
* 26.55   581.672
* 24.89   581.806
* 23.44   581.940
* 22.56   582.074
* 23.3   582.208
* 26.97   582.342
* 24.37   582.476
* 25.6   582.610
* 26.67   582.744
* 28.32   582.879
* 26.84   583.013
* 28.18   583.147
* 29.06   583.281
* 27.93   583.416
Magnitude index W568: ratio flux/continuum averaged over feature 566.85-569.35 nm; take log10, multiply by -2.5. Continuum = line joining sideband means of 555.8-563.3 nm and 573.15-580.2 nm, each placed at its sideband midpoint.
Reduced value 0.094 mag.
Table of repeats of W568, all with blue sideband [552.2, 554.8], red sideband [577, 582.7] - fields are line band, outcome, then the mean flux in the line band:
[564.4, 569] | 0.09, 23.7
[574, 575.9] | -0.09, 30.4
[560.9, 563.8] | 0.13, 21.8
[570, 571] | 0.02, 26.3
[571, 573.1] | 0.00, 27.3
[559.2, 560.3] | 0.05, 22.9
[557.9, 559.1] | -0.09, 25.7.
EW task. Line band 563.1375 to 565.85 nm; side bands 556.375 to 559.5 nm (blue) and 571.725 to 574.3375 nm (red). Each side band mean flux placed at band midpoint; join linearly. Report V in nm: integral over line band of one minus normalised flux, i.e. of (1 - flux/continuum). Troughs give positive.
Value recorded 0.398 nm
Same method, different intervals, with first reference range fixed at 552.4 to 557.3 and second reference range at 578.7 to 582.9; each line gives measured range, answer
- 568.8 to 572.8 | 0.081 nm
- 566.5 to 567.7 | 0.162 nm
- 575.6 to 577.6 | 0.069 nm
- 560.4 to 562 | 0.223 nm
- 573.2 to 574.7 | -0.030 nm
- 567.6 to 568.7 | 0.080 nm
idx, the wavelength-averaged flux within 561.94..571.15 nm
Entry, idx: 23.8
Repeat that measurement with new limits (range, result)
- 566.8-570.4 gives 25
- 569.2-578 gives 28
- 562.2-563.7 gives 21.9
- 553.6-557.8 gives 23.6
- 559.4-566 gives 22.3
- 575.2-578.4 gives 28.4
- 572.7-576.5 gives 29.4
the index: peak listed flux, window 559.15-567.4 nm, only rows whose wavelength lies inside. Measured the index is 27.29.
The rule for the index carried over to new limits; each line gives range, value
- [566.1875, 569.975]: 28.41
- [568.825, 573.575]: 30.6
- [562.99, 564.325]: 24.76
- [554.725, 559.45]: 31.77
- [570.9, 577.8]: 34.1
